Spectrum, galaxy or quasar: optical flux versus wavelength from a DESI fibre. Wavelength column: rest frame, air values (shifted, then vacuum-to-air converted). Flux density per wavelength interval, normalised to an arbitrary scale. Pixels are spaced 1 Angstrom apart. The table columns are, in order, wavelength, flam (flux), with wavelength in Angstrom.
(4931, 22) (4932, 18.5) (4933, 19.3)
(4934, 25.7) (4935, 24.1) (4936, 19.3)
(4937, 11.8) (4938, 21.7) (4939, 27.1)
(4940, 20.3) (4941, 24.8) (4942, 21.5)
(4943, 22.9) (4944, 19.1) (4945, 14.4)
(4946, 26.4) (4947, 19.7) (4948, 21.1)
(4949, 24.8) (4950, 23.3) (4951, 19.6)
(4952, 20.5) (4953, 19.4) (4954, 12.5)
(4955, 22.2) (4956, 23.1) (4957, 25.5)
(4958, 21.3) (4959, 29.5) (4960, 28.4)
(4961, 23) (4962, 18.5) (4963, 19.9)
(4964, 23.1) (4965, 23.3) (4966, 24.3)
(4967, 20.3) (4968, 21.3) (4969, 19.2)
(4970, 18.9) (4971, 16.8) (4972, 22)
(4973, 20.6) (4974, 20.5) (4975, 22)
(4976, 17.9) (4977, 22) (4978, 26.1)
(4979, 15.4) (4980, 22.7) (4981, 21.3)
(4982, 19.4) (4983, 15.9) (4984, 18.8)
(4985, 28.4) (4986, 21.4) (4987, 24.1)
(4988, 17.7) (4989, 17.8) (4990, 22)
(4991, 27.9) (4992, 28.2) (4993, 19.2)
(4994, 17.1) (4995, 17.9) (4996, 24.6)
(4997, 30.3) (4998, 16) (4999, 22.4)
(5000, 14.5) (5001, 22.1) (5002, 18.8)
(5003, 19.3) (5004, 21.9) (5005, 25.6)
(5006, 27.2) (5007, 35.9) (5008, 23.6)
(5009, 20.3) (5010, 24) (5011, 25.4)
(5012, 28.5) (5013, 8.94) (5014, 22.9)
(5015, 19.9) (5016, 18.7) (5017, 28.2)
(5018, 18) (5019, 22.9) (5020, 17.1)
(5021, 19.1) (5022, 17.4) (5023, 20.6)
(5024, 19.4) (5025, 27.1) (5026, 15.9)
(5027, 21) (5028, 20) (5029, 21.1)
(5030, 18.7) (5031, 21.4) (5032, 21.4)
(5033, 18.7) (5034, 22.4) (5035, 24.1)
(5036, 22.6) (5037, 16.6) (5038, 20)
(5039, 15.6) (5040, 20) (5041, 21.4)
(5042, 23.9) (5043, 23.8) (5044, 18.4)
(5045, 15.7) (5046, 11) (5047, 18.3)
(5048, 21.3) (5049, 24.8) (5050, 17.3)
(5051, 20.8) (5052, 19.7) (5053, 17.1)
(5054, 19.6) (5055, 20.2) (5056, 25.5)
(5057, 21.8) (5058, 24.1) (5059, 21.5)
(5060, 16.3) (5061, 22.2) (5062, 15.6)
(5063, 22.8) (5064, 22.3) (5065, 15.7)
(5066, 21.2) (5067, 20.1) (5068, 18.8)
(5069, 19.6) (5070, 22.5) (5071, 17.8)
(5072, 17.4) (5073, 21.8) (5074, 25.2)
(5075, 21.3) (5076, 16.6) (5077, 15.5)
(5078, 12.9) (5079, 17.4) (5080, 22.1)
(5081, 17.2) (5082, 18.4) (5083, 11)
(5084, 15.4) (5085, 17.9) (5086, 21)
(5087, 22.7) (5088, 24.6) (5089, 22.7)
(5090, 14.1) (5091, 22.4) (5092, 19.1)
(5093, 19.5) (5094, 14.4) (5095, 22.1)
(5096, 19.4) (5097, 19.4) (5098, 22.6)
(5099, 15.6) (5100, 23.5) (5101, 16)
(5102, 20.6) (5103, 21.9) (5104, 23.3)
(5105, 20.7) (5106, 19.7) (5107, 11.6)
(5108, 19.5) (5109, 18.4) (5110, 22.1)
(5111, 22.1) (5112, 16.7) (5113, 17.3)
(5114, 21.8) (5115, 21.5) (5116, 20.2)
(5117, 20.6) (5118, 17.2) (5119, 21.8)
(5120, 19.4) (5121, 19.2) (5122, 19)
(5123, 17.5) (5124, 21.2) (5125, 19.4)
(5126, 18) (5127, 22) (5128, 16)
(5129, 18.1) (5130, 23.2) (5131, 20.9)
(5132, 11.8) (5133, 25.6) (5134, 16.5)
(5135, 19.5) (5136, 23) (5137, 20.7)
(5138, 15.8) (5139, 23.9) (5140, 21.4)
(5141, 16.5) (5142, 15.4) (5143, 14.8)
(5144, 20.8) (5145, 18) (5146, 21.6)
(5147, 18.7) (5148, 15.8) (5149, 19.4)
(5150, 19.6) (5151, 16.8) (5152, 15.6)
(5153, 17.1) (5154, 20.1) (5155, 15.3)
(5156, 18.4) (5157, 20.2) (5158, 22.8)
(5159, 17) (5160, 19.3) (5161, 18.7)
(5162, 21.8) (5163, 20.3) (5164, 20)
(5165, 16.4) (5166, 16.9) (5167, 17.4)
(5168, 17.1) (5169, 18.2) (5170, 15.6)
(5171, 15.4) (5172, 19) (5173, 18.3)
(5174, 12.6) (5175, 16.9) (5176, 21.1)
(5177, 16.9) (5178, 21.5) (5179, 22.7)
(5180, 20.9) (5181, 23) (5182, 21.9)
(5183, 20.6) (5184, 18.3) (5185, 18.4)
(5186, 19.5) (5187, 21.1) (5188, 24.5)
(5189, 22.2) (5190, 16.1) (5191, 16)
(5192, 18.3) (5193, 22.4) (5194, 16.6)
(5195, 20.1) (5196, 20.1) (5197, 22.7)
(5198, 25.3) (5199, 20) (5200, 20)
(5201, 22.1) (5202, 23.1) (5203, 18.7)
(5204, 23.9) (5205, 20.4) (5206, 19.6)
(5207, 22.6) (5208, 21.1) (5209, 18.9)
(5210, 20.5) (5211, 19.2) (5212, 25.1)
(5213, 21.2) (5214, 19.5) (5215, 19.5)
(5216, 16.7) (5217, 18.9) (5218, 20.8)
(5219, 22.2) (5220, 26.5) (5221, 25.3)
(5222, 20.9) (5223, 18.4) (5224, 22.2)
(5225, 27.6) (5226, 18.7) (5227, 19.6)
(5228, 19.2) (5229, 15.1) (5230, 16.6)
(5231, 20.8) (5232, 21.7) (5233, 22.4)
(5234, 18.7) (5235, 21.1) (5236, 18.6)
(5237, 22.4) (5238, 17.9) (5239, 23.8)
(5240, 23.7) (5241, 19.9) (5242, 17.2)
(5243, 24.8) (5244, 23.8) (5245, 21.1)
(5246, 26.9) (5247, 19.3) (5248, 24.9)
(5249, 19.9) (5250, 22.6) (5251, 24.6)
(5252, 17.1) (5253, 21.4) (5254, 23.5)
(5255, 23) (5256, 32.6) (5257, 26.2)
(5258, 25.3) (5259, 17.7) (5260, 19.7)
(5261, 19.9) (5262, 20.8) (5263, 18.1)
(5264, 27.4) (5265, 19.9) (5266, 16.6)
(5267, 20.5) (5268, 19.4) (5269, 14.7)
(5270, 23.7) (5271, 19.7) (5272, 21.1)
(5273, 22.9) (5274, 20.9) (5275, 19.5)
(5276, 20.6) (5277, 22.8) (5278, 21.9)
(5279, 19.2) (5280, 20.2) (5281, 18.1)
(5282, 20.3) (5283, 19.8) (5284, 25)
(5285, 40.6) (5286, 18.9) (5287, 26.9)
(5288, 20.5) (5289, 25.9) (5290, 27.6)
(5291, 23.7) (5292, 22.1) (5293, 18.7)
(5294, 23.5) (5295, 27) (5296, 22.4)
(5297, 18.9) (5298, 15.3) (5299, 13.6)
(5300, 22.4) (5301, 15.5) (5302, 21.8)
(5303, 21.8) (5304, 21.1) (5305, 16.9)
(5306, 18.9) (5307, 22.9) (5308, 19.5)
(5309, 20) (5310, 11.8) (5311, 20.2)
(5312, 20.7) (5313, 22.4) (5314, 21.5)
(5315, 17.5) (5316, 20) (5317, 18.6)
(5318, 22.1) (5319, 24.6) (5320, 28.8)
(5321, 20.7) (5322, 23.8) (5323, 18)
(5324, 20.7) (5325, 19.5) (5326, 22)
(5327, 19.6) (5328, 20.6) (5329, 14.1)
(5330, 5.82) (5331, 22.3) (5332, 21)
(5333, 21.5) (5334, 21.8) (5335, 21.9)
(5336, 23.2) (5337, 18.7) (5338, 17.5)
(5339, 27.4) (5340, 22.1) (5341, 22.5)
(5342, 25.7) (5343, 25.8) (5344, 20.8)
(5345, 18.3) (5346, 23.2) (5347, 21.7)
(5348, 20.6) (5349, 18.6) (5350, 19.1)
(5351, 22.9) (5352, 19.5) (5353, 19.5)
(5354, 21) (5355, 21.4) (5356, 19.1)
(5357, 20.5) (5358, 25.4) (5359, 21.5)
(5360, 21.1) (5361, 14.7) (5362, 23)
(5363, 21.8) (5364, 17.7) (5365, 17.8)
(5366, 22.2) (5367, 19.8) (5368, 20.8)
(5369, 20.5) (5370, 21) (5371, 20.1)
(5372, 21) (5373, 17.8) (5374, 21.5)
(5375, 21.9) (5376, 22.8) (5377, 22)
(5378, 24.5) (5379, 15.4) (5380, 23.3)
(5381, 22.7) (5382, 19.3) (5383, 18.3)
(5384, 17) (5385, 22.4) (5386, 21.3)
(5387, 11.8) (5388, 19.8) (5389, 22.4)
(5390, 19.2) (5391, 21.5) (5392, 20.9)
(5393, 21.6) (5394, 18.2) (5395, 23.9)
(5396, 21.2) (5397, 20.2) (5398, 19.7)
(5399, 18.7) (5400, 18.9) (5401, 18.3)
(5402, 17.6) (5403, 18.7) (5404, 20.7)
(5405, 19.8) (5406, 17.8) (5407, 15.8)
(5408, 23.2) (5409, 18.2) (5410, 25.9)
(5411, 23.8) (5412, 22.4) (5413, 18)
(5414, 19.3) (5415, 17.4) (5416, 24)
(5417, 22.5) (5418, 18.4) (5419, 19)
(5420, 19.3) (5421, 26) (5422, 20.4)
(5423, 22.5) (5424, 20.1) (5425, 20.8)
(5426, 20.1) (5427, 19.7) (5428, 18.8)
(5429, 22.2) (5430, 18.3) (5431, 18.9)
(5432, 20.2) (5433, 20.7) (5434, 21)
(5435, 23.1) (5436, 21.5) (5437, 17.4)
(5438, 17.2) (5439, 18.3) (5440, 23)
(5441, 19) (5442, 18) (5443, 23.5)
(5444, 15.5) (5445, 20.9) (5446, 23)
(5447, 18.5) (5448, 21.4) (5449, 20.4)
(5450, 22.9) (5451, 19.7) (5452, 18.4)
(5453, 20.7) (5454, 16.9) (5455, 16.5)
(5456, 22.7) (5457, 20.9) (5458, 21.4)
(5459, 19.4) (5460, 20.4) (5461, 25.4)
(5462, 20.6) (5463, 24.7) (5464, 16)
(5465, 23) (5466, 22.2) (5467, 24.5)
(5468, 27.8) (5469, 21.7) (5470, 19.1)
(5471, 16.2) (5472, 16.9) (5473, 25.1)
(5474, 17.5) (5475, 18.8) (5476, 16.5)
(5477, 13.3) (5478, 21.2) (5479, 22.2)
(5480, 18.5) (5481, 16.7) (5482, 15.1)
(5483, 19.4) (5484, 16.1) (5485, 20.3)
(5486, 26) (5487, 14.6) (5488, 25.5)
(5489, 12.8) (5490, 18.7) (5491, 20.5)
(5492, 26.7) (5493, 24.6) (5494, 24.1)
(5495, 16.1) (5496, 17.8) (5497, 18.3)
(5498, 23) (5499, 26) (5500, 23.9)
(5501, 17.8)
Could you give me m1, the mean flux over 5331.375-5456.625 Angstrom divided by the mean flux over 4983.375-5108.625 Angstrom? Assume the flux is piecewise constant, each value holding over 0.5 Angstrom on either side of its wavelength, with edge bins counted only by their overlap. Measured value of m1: 1.01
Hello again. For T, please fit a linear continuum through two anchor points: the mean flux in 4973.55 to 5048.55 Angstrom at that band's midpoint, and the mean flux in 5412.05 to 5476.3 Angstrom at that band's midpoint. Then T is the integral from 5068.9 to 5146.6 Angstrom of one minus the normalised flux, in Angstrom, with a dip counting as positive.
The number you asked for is 5.95 Angstrom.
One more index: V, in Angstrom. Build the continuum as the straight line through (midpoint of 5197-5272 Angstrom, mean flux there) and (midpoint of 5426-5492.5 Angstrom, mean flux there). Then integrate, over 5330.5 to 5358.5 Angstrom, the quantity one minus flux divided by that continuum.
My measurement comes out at -1.2 Angstrom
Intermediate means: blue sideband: 21.3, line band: 21.5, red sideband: 20.1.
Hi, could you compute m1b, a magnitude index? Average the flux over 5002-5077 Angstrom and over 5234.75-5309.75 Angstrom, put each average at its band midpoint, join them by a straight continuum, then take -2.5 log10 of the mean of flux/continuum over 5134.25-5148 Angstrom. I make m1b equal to 0.11 mag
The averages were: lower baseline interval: 20.7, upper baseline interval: 21.5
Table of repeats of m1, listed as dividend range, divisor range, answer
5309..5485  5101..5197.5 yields 1.06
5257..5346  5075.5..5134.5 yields 1.10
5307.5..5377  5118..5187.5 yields 1.09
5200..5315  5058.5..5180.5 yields 1.11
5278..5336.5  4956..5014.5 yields 0.95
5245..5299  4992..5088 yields 1.08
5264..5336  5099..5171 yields 1.10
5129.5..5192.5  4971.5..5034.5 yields 0.89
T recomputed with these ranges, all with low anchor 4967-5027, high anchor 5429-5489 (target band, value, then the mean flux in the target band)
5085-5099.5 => 0.8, 19.9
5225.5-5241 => 0.5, 20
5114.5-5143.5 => 2.3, 19.3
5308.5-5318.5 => 0.5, 19.5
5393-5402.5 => 0.2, 19.7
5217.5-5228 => -0.7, 22.1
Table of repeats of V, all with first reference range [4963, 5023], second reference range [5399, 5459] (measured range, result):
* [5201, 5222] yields -0.41 Angstrom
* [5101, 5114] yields 1.02 Angstrom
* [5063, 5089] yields 2.46 Angstrom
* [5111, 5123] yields 0.88 Angstrom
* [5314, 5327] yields -0.53 Angstrom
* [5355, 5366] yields -0.03 Angstrom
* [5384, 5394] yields 0.20 Angstrom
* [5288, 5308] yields -0.45 Angstrom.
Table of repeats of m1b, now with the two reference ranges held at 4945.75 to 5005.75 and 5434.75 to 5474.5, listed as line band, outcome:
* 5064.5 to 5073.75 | 0.09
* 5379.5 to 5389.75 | 0.05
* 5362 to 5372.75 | 0.02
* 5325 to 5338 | 0.08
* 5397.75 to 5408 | 0.10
